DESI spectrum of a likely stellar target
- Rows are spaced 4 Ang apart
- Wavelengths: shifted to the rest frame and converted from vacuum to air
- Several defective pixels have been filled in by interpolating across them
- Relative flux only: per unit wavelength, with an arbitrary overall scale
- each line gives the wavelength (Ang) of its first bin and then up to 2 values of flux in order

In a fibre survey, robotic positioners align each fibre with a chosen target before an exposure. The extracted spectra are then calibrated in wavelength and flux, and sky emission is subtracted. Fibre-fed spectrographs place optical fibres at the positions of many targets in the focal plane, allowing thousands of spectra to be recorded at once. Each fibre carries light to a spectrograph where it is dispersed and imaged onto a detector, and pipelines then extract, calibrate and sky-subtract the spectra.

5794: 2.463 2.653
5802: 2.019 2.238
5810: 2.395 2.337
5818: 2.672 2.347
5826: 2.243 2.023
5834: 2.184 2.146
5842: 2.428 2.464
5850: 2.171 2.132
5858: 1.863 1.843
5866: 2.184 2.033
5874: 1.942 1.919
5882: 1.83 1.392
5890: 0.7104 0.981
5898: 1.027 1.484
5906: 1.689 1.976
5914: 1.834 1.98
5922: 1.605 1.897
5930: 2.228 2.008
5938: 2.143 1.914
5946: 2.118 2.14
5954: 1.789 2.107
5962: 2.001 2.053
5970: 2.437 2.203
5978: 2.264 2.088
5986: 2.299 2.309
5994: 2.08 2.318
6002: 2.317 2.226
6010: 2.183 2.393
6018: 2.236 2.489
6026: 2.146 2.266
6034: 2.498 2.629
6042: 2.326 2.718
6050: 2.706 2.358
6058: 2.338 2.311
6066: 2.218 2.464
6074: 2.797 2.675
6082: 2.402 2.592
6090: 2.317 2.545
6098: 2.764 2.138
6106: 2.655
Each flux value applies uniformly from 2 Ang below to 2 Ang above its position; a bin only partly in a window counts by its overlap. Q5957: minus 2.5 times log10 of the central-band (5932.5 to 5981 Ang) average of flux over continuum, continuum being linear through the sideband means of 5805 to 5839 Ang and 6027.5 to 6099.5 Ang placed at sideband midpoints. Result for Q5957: 0.15 mag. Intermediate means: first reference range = 2.29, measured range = 2.1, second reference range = 2.49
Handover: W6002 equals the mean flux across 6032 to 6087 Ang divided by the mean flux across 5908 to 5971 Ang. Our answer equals 1.2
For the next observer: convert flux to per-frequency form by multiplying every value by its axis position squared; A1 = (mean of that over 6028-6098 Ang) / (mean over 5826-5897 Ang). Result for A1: 1.41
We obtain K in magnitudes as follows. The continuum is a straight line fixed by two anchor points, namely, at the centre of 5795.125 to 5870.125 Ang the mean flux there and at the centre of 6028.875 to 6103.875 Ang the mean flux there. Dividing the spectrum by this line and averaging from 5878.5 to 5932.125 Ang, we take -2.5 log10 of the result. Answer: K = 0.40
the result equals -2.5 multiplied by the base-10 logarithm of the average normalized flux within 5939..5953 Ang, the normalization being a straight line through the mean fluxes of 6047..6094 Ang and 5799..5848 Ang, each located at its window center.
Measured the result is 0.17 mag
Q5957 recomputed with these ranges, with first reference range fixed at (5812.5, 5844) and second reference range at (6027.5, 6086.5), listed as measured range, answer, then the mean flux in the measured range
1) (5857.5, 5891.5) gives 0.31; 1.76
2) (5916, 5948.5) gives 0.20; 1.99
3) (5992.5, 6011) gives 0.10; 2.23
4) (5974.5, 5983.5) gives 0.11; 2.19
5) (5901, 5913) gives 0.33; 1.75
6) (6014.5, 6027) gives 0.06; 2.31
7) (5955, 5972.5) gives 0.13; 2.13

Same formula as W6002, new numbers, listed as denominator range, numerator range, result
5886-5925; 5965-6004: 1.51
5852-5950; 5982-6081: 1.33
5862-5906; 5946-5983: 1.35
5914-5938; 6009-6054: 1.24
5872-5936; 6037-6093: 1.50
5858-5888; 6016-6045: 1.27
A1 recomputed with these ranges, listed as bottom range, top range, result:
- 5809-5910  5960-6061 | 1.26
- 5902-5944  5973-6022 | 1.21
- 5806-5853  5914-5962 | 0.90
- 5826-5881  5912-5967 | 0.97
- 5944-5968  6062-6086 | 1.28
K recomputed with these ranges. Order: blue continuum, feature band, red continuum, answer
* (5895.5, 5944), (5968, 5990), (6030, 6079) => -0.08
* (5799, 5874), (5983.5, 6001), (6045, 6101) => 0.07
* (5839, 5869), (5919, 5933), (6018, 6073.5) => 0.17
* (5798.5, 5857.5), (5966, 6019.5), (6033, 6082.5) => 0.09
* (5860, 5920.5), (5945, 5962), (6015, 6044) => -0.03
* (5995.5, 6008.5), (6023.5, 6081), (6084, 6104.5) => -0.03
